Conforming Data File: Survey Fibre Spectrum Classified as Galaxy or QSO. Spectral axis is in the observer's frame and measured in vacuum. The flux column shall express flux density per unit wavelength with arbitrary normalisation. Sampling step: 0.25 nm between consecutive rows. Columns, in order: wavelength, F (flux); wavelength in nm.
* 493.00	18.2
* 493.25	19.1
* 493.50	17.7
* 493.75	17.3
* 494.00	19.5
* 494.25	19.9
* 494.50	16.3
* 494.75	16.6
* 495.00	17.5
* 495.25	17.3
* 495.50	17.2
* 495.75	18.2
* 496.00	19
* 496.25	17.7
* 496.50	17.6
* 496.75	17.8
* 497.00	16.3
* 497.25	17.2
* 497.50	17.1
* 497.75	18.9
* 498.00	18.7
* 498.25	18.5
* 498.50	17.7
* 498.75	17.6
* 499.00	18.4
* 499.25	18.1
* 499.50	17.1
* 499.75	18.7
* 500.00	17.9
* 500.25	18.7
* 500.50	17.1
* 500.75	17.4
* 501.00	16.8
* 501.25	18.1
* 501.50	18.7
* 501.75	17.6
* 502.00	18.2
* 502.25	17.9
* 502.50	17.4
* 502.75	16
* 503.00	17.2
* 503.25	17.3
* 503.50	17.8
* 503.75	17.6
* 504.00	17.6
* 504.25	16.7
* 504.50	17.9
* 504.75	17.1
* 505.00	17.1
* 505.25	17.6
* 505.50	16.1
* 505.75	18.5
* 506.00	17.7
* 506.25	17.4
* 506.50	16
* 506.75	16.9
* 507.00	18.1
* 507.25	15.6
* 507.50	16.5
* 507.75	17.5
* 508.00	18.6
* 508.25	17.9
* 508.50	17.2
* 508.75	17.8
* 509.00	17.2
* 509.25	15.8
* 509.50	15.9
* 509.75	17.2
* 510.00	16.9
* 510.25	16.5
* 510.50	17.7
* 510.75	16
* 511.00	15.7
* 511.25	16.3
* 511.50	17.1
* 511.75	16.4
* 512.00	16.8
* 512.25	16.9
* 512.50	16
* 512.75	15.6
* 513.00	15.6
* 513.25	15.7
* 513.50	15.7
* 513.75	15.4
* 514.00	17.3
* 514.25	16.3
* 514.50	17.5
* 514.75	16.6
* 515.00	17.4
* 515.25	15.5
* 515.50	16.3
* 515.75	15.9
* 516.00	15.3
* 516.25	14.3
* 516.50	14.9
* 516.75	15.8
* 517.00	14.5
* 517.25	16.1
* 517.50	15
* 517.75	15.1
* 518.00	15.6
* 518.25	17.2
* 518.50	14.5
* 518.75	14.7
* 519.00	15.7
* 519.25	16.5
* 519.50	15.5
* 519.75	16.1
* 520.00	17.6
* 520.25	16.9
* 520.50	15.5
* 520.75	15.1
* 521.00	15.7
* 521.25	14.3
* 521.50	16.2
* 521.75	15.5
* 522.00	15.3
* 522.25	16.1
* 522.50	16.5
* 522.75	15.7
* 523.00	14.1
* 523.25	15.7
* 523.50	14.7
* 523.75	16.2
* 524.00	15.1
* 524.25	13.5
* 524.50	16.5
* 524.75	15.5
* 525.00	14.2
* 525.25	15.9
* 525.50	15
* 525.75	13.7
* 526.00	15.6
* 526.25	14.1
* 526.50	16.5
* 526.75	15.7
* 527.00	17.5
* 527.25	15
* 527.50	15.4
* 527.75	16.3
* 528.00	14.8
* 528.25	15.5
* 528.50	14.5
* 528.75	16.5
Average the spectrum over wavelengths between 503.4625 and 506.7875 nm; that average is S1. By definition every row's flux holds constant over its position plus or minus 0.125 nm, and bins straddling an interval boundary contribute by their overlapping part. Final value 17.3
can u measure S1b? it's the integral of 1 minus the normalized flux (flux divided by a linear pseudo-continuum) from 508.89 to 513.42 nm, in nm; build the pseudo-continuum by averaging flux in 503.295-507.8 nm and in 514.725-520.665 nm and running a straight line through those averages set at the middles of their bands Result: 0.04 nm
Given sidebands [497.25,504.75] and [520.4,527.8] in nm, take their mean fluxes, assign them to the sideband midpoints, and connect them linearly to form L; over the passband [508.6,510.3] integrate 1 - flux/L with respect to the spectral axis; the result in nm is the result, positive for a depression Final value 0.01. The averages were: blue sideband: 17.7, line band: 16.8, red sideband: 15.4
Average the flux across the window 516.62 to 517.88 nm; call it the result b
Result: 15.3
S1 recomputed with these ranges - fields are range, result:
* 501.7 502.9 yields 17.4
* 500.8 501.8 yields 17.8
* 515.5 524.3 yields 15.5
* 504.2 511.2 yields 17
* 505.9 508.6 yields 17.2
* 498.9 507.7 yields 17.4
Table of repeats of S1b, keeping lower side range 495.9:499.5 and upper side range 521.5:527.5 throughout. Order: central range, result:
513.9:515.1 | -0.05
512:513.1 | 0.02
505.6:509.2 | -0.07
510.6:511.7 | 0.02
